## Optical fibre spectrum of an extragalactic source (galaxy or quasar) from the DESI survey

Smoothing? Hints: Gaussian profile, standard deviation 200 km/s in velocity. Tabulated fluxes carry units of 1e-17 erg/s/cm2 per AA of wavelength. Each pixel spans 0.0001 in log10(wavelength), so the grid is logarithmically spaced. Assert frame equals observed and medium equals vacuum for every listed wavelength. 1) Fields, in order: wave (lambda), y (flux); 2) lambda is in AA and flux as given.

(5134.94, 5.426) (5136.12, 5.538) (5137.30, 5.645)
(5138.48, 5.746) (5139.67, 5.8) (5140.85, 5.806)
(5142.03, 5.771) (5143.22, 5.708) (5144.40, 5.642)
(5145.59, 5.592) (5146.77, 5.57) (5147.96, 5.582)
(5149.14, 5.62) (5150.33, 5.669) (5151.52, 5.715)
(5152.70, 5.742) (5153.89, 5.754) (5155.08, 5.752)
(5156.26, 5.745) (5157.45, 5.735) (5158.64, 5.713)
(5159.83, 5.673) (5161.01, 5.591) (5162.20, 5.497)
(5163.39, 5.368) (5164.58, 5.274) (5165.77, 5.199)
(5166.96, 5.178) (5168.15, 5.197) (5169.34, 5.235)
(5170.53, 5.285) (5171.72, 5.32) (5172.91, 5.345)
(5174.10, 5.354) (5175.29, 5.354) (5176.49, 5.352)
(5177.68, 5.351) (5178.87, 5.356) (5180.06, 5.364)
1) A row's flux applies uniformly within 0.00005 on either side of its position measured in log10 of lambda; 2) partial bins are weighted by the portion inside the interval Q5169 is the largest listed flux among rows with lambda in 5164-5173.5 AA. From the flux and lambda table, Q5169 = 5.345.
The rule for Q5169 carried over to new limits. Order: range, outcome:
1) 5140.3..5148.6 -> 5.806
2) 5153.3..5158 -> 5.754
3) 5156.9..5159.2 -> 5.735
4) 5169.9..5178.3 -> 5.354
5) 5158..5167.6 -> 5.713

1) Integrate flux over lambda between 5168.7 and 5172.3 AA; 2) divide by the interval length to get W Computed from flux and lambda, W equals 5.28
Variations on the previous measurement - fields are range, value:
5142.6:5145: 5.66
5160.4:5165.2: 5.44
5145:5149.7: 5.6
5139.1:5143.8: 5.77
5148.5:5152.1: 5.66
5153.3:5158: 5.75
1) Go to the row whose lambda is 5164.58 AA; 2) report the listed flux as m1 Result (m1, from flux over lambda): 5.274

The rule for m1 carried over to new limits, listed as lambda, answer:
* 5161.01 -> 5.591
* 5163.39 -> 5.368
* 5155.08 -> 5.752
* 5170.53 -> 5.285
